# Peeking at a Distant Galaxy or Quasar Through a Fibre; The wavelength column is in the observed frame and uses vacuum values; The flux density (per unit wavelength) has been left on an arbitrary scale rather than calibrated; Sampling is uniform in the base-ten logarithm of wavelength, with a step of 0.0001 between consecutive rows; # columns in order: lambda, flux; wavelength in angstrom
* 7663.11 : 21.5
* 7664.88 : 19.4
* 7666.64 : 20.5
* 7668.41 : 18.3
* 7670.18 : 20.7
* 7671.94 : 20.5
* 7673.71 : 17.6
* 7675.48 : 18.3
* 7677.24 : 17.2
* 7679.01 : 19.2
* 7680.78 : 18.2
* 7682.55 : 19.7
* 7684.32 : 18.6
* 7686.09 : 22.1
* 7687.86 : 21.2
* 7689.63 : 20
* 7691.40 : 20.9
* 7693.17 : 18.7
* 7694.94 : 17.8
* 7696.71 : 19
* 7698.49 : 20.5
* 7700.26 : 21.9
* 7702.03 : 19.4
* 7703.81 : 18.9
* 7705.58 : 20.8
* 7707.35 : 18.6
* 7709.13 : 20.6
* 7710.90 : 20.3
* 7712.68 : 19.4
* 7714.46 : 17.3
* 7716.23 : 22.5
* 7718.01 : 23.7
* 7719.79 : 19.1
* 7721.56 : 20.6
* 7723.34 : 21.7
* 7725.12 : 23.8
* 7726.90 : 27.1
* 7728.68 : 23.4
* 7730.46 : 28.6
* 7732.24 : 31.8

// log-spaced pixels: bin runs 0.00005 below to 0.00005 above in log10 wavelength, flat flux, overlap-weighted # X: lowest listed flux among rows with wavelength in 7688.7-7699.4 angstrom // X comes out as 17.8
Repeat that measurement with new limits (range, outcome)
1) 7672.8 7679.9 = 17.2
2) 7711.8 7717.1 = 17.3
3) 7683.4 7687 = 18.6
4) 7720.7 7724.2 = 20.6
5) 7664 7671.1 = 18.3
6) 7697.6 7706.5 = 18.9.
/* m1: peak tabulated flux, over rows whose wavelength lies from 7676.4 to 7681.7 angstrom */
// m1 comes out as 19.2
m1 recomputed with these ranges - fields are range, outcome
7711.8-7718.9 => 23.7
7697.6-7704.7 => 21.9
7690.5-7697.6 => 20.9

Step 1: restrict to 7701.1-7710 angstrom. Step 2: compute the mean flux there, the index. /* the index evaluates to 19.7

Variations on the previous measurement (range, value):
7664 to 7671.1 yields 19.7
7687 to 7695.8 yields 19.7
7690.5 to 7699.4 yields 19.4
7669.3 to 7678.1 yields 18.9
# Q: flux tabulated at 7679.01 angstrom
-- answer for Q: 19.2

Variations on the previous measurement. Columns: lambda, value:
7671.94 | 20.5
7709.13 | 20.6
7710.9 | 20.3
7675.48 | 18.3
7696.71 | 19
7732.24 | 31.8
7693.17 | 18.7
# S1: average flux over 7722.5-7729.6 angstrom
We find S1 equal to 24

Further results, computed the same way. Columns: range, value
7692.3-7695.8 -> 18.3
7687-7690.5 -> 20.6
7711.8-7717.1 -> 19.7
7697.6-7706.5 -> 20.3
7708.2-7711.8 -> 20.4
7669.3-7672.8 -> 20.6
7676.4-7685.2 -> 18.6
